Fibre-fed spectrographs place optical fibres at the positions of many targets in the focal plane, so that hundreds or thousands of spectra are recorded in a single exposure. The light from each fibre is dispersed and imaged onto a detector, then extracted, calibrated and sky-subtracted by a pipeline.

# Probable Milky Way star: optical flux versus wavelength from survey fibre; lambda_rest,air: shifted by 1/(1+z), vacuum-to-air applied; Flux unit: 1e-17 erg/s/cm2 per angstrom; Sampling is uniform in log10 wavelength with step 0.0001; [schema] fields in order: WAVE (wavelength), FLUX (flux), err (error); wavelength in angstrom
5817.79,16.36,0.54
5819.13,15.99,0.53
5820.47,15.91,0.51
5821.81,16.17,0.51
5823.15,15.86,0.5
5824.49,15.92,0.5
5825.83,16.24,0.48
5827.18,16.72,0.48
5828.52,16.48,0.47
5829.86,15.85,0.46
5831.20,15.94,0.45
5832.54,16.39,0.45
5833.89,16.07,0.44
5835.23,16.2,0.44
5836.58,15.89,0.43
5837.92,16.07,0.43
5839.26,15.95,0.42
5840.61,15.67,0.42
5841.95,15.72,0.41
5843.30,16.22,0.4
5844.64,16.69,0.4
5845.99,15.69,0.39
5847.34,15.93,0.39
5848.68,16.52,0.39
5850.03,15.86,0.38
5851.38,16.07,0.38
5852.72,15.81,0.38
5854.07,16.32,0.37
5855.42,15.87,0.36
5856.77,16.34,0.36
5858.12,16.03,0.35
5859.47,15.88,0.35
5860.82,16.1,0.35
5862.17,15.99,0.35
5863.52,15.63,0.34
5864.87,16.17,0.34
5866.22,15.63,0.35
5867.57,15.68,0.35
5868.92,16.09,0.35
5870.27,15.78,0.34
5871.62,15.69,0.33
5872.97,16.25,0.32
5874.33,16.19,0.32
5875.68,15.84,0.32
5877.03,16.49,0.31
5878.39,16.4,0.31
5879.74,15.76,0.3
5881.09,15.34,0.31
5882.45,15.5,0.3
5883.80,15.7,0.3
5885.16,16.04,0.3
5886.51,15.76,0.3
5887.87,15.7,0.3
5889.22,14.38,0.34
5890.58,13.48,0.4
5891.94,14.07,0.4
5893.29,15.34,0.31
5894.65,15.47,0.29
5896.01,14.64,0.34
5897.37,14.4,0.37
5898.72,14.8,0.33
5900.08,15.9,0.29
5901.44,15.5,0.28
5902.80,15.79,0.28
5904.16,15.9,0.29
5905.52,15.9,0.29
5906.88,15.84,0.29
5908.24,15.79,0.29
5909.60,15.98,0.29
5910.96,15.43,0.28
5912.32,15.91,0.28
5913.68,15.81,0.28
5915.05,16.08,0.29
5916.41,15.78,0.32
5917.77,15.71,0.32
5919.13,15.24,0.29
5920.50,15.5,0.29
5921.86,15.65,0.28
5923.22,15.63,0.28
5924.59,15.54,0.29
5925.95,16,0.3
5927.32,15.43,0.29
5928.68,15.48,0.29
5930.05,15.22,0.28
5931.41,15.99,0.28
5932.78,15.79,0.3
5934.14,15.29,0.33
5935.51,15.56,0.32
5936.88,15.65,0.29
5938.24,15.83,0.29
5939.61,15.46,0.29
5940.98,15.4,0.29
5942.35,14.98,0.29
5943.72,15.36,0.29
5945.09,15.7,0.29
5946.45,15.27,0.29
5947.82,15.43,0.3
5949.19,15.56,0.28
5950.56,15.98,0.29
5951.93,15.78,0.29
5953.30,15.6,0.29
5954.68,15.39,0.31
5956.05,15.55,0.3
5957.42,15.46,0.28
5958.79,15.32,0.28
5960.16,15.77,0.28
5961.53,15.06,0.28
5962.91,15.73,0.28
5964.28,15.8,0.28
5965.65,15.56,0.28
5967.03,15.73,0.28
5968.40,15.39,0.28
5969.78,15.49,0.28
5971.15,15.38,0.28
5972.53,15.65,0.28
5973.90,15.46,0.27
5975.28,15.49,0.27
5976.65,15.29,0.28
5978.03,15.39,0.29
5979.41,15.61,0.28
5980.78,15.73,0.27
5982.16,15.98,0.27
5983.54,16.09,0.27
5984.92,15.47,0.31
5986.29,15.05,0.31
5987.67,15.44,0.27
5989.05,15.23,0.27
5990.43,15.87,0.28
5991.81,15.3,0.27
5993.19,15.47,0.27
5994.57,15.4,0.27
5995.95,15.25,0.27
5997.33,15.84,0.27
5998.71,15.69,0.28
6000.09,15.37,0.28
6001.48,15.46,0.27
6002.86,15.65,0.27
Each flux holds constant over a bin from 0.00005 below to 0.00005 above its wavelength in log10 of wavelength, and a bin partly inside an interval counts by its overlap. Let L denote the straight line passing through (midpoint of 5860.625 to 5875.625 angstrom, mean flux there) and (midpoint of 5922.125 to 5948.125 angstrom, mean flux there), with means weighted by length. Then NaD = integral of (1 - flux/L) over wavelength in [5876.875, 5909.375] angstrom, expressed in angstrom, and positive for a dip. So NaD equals 0.8 angstrom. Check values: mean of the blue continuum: 15.9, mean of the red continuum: 15.5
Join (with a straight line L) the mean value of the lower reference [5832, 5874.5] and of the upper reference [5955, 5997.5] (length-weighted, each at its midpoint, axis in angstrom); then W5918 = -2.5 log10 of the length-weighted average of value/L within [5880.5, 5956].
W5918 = 0.02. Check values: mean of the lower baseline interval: 16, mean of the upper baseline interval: 15.5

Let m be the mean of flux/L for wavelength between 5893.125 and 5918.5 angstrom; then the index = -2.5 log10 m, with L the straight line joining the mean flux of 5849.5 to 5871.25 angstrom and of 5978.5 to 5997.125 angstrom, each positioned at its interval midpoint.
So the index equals 0.02 mag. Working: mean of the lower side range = 16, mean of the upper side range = 15.5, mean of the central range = 15.6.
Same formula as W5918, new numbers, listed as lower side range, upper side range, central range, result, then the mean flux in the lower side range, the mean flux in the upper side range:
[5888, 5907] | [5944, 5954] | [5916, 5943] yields -0.010 mag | 15.1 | 15.6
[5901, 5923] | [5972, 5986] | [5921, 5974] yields 0.008 mag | 15.7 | 15.6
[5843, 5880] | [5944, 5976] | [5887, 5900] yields 0.079 mag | 16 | 15.5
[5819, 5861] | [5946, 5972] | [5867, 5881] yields -0.005 mag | 16.1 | 15.5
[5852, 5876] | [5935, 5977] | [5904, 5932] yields 0.000 mag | 16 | 15.5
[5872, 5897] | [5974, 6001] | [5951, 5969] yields -0.004 mag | 15.4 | 15.5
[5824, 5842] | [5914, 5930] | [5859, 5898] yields 0.020 mag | 16.1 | 15.6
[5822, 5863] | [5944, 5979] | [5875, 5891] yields 0.022 mag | 16.1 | 15.5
